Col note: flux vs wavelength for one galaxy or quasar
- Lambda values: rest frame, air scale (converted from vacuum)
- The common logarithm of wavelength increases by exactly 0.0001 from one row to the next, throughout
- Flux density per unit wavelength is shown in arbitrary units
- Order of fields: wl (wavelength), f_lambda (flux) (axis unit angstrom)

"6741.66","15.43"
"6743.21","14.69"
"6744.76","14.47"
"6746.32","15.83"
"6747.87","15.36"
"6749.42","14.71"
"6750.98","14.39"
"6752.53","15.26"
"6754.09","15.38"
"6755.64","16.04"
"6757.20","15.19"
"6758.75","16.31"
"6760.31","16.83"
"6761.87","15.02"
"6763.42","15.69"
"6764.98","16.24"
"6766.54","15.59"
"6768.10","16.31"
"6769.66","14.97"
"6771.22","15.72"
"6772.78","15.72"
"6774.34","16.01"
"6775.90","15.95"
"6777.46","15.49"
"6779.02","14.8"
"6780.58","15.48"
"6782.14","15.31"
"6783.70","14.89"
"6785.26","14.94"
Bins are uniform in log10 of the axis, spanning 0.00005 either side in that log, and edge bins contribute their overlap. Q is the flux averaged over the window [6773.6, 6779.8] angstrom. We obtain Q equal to 15.6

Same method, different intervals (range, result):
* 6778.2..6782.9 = 15.2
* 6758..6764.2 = 16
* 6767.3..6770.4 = 15.6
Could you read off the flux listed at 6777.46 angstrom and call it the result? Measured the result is 15.49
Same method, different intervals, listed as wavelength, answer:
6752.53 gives 15.26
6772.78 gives 15.72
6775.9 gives 15.95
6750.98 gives 14.39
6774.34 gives 16.01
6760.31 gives 16.83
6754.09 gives 15.38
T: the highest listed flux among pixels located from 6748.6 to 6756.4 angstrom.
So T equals 16.04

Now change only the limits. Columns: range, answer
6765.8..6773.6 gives 16.31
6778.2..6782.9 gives 15.48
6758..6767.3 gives 16.83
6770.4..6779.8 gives 16.01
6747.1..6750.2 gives 15.36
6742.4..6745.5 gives 14.69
